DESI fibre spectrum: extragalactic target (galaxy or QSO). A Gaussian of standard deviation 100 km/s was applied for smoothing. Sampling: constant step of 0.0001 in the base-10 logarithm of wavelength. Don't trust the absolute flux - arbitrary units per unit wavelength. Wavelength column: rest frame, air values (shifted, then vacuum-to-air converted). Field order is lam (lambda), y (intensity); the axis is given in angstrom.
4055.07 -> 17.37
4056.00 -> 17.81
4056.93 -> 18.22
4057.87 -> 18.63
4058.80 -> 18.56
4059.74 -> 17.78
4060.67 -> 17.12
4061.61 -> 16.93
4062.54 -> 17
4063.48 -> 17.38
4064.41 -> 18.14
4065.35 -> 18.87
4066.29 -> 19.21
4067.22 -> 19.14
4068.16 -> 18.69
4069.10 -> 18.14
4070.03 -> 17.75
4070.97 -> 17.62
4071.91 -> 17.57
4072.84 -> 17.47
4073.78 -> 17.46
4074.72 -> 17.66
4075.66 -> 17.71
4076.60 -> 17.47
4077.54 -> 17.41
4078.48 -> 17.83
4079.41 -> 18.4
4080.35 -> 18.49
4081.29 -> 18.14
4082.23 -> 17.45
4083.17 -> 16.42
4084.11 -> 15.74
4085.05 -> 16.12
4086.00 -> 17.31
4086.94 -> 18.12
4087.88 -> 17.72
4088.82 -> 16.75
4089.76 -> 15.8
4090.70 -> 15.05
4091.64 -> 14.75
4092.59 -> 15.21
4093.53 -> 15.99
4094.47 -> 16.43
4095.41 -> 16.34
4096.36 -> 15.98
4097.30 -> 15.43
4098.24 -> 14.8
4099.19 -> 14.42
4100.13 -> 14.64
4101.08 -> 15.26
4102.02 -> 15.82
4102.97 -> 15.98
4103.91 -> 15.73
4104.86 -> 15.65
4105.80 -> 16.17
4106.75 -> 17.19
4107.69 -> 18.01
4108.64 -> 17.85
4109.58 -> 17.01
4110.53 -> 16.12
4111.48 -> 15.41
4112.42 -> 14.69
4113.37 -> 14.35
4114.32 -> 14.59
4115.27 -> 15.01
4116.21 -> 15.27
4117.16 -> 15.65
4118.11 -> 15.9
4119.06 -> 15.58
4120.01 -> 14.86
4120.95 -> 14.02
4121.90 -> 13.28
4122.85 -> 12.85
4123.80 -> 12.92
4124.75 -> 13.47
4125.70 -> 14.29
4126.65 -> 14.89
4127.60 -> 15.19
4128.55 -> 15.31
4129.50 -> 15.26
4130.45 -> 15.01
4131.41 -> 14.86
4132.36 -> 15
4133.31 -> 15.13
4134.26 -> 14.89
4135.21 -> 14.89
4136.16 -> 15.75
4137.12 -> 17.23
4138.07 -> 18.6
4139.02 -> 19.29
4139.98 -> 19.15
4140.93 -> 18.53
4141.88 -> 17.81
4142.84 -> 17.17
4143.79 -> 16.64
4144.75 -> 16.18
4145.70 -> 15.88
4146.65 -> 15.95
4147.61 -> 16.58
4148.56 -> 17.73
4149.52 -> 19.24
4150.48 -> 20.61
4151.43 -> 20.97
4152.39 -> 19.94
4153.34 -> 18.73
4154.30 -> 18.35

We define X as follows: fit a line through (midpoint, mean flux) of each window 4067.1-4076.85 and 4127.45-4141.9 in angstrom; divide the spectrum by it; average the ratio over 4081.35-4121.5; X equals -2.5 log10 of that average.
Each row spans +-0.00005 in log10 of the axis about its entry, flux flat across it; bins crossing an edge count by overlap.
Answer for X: 0.082 mag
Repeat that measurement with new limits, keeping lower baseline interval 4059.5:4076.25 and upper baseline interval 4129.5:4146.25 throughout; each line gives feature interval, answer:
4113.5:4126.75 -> 0.17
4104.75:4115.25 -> 0.07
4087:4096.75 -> 0.09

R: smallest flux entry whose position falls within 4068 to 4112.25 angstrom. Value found 14.42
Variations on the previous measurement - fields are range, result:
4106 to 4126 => 12.85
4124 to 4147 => 13.47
